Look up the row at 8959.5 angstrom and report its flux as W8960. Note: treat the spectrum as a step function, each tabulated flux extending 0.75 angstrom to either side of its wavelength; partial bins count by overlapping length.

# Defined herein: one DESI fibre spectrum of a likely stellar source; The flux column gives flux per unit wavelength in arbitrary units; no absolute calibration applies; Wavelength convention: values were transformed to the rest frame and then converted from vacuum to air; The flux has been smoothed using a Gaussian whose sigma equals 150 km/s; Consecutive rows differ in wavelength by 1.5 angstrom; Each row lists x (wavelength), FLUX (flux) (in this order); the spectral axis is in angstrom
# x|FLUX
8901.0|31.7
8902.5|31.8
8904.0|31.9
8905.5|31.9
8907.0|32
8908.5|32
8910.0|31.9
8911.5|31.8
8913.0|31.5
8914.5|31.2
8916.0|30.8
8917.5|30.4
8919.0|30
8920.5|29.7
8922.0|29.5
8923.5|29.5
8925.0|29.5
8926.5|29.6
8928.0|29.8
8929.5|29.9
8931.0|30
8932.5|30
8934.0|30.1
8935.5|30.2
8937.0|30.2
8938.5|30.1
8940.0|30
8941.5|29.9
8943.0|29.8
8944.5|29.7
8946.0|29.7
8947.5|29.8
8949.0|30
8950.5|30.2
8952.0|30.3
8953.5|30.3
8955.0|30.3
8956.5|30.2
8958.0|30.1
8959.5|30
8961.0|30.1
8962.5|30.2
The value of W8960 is 30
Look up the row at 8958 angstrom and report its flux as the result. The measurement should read 30.1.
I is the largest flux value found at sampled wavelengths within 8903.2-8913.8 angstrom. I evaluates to 32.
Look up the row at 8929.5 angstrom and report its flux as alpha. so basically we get 29.9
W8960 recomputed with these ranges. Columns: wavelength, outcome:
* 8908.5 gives 32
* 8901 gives 31.7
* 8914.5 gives 31.2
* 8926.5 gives 29.6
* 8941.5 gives 29.9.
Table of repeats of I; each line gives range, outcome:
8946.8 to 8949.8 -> 30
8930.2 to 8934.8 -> 30.1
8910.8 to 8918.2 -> 31.8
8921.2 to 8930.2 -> 29.9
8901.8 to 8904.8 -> 31.9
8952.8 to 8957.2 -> 30.3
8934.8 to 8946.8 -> 30.2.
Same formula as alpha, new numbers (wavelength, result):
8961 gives 30.1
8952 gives 30.3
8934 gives 30.1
